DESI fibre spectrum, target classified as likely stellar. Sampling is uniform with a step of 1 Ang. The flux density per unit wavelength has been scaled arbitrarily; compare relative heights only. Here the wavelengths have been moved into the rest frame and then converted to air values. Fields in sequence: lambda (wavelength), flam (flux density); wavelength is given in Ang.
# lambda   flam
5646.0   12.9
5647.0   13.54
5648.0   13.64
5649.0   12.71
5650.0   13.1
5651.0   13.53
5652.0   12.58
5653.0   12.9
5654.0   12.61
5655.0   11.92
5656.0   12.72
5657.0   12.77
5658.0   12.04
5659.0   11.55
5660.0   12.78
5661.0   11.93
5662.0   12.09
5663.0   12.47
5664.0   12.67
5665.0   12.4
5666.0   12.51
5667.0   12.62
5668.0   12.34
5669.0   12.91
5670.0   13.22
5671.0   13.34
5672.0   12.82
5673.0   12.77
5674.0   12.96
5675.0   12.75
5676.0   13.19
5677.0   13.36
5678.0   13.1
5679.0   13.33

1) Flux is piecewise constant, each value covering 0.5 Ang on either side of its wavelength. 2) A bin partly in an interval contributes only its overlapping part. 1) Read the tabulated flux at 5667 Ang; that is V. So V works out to 12.62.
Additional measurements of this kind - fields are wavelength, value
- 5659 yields 11.55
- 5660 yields 12.78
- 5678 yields 13.1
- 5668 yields 12.34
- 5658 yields 12.04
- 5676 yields 13.19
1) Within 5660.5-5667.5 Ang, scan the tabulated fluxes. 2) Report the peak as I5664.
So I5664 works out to 12.67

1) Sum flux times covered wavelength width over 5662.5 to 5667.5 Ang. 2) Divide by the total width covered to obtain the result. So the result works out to 12.5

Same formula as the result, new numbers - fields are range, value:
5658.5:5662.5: 12.1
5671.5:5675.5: 12.8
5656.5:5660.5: 12.3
